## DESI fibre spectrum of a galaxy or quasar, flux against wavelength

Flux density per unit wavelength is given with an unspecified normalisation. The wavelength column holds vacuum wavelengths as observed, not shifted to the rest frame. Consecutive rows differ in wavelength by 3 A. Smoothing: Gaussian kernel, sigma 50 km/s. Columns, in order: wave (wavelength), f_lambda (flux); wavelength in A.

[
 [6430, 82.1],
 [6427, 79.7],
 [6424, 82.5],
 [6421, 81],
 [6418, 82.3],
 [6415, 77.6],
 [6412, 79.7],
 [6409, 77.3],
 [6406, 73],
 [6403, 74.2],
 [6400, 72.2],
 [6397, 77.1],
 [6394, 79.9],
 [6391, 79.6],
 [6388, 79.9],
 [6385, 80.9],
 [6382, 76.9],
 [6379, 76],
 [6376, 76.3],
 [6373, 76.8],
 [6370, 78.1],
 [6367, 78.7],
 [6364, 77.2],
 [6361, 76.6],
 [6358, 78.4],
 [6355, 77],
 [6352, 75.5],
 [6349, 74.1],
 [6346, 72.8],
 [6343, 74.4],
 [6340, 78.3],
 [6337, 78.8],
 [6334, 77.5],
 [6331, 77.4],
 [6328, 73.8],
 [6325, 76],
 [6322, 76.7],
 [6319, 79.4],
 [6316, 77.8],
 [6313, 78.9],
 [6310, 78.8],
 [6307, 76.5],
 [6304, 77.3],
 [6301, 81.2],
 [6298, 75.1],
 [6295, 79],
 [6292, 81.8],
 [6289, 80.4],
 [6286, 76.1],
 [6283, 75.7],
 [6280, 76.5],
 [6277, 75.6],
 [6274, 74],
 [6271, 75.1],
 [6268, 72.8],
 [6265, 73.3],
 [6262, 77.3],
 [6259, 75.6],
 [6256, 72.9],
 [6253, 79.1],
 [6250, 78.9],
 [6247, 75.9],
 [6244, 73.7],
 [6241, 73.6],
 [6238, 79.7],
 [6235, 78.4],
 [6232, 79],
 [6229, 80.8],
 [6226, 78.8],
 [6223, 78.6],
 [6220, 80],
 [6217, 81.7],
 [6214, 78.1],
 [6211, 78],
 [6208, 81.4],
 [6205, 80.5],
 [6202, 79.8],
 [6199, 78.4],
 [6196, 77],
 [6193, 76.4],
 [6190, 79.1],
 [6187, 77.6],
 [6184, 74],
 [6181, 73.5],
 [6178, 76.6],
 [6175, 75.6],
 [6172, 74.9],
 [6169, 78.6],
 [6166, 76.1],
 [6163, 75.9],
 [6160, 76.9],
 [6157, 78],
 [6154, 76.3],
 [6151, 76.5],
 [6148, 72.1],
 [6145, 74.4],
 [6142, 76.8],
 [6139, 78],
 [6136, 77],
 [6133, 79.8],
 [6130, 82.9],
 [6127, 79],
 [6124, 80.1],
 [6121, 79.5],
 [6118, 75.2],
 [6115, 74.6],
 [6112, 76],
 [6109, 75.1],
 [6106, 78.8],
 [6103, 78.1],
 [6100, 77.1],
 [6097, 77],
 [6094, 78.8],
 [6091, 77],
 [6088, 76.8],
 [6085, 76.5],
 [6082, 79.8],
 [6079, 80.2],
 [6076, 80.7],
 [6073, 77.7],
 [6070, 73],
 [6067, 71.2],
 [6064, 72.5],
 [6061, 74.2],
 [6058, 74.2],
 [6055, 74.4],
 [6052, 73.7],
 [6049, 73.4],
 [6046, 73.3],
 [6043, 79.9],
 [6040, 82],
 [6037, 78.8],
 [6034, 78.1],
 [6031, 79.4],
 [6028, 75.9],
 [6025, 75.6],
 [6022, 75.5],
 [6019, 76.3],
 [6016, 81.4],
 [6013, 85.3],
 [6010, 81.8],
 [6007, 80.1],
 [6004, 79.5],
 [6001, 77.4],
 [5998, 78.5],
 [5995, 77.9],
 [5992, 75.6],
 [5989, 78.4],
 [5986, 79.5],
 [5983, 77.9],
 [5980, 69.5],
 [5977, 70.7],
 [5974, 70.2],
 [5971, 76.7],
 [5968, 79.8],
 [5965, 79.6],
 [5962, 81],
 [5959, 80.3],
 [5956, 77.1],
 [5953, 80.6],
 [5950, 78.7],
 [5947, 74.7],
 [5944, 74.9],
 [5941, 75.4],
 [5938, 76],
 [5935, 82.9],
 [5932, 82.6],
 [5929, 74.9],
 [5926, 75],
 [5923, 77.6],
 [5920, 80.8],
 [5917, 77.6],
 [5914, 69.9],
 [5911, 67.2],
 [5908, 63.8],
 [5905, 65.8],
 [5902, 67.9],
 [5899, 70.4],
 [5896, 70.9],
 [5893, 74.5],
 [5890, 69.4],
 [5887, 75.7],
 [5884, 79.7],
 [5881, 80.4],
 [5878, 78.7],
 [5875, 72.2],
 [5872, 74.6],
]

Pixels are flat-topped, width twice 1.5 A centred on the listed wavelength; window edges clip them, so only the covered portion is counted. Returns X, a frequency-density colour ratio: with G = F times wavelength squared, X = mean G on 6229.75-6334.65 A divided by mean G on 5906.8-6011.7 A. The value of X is 1.11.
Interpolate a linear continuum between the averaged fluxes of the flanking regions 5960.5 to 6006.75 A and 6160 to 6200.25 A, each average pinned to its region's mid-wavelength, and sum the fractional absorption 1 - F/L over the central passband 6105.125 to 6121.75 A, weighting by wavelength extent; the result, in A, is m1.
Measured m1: 0.1 A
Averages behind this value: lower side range 76.9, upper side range 76.4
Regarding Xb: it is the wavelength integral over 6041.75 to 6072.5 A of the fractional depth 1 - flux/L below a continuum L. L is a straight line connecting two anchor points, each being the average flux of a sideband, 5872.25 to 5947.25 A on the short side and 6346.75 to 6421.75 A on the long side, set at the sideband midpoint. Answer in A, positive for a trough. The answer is 0.5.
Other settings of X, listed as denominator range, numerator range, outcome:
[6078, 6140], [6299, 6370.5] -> 1.06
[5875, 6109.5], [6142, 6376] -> 1.10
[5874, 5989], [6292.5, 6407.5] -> 1.17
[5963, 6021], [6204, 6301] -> 1.09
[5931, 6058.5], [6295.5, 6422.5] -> 1.12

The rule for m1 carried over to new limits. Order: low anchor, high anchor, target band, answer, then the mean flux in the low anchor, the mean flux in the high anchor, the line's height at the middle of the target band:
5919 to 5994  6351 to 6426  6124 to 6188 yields 0.6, 77.2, 77.8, 77.5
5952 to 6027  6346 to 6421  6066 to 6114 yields 0.3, 77.8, 77.3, 77.7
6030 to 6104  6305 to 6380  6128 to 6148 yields -0.3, 76.7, 76.9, 76.7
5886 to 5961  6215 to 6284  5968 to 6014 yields -1.3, 74.6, 76.8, 75.1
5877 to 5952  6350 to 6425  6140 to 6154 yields 0.2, 74.6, 77.7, 76.2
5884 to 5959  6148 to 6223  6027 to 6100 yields -0.5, 74.6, 77.5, 76.1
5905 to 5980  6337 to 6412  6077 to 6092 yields -0.4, 75.8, 76.8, 76.2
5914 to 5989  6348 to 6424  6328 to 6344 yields 0.1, 77.1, 77.6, 77.5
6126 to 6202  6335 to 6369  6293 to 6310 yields -0.3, 76.9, 76.6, 76.7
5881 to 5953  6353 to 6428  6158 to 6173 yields -0.1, 74.5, 77.9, 76.3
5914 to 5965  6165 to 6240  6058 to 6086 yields 0.7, 77.9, 78.1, 78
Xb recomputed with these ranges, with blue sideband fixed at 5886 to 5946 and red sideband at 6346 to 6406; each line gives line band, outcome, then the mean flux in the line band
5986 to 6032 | -2.65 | 78.6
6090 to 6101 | -0.38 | 77.5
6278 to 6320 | -0.97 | 78.1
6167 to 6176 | -0.11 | 76.4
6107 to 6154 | -1.22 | 77.1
